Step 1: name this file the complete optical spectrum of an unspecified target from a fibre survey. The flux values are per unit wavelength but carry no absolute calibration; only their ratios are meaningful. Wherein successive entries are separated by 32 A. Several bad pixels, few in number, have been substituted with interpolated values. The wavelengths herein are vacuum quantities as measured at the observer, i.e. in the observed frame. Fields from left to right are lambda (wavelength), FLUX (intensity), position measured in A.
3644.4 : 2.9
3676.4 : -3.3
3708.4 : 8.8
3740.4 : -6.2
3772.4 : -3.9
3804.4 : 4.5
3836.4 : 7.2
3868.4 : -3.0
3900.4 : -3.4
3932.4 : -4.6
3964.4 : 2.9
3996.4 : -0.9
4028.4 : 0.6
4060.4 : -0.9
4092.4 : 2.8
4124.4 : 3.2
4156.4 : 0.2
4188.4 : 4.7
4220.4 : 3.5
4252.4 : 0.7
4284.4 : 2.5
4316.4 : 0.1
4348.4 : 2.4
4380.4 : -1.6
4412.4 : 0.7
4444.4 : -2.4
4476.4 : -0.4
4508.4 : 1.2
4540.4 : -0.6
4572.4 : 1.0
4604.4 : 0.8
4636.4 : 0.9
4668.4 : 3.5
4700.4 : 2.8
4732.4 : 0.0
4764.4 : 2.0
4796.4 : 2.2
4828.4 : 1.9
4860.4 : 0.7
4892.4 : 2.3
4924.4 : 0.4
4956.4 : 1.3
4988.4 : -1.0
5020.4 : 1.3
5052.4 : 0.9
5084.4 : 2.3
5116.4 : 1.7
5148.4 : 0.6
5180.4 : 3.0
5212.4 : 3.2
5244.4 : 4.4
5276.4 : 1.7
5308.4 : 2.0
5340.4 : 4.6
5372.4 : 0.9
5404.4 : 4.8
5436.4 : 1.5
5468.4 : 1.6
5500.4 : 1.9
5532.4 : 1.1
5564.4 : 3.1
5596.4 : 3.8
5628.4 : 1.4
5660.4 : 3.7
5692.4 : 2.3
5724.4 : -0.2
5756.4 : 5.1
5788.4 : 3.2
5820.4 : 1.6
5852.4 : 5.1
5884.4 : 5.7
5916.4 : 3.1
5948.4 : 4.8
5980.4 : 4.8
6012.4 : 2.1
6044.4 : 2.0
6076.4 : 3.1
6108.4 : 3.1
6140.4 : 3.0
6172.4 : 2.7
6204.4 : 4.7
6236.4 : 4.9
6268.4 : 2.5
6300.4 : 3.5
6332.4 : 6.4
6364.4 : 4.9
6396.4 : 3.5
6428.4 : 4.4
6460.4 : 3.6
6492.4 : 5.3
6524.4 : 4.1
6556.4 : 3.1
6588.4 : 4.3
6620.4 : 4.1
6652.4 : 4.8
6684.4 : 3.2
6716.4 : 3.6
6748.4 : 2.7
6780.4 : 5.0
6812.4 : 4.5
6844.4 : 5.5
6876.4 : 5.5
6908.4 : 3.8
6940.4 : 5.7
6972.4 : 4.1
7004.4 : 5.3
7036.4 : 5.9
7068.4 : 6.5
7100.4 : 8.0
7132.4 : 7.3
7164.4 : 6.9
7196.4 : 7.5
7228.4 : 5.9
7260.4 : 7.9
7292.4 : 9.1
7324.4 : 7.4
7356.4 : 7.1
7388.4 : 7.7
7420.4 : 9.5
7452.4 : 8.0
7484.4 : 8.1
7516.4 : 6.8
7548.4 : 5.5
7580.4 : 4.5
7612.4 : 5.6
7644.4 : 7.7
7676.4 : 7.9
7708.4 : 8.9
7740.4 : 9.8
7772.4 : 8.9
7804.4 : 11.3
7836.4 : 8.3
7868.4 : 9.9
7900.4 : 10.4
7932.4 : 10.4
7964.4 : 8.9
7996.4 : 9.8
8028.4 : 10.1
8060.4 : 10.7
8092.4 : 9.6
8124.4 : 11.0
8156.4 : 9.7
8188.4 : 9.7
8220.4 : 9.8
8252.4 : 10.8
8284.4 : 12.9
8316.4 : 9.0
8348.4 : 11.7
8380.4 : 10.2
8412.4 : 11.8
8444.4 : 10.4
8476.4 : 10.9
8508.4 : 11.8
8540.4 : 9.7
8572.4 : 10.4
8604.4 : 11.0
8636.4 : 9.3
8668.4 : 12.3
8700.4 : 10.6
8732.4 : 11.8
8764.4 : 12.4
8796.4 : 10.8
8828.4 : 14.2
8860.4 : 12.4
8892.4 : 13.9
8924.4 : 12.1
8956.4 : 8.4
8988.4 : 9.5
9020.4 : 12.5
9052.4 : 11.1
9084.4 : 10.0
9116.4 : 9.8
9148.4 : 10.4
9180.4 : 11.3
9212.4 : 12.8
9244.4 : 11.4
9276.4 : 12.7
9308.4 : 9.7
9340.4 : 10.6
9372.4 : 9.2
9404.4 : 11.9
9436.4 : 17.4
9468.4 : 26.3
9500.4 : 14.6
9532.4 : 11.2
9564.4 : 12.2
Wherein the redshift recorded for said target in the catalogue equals 0.757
